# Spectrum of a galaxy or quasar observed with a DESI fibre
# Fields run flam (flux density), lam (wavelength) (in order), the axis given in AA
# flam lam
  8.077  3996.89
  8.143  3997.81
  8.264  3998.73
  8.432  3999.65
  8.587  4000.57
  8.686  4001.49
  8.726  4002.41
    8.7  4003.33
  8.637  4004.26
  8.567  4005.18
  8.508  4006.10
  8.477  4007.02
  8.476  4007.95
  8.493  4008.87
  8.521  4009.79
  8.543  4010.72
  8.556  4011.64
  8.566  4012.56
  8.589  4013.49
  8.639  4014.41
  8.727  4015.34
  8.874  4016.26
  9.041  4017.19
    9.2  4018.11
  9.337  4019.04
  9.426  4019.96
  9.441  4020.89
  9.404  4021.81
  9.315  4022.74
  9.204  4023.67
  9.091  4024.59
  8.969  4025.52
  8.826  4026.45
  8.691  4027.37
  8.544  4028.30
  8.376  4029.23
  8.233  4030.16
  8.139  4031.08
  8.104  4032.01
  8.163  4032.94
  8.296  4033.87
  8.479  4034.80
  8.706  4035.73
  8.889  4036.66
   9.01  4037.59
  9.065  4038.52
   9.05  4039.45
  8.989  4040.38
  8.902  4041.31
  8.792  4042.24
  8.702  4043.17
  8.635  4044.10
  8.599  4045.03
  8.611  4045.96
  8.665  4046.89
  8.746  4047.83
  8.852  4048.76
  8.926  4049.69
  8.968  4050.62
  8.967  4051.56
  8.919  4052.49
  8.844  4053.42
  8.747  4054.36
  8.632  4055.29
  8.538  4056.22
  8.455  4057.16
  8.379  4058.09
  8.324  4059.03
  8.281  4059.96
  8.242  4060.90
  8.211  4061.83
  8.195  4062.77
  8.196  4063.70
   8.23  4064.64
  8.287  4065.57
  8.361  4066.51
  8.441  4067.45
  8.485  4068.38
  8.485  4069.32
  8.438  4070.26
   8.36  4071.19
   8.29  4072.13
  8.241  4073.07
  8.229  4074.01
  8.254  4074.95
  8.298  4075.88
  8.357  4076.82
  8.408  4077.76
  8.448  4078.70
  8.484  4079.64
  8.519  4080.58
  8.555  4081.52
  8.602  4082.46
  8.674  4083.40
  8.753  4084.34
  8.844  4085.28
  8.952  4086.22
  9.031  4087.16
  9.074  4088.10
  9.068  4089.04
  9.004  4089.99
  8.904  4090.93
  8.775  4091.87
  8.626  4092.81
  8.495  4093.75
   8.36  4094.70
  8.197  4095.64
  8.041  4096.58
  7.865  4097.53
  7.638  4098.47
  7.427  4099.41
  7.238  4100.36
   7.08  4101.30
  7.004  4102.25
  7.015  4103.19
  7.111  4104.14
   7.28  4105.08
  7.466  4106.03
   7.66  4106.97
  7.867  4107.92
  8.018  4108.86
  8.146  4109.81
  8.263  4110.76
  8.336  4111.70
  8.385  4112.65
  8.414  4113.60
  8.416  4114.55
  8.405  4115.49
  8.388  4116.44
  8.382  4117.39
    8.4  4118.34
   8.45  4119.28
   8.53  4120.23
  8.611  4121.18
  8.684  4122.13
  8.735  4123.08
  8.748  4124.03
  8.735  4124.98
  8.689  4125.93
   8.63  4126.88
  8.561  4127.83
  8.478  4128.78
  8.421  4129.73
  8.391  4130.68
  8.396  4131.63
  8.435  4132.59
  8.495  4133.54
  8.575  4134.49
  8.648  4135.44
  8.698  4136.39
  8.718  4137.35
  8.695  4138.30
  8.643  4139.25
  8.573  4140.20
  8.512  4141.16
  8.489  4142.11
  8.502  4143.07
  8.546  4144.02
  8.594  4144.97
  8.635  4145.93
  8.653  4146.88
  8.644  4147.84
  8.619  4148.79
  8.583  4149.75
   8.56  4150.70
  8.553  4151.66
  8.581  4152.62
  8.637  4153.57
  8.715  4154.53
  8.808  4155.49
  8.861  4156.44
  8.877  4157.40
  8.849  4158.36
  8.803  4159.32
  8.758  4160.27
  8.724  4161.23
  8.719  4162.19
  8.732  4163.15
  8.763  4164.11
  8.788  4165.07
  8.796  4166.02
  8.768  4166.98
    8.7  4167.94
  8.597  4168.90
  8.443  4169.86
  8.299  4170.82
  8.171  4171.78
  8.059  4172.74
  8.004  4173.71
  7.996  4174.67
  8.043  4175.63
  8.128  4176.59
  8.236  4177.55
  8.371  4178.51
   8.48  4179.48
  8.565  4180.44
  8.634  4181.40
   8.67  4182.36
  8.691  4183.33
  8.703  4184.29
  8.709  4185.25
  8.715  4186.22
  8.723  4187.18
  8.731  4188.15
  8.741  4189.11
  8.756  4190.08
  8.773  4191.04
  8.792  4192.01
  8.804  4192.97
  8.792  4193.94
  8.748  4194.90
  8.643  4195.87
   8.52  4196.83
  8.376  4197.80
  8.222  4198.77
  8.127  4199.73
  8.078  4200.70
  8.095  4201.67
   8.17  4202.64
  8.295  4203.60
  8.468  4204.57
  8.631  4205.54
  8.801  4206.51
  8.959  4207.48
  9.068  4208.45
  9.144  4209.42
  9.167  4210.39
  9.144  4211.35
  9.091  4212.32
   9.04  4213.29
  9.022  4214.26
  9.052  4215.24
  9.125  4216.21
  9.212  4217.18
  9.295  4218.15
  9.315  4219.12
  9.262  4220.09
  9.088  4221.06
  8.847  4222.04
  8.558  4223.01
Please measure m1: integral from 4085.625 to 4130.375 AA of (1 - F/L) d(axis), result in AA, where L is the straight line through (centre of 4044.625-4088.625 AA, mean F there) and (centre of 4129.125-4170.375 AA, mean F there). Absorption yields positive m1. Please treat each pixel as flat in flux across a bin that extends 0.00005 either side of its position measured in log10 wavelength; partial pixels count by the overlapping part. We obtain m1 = 1.7 AA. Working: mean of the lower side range 8.54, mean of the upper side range 8.64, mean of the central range 8.26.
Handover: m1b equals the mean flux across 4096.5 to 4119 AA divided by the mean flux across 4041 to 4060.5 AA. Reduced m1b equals 0.9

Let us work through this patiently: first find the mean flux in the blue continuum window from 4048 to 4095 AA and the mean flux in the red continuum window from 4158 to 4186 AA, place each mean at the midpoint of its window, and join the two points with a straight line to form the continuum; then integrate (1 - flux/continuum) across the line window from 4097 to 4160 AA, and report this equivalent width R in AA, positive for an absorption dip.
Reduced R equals 1.4 AA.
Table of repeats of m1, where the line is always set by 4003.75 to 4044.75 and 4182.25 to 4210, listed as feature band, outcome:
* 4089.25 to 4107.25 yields 1.7 AA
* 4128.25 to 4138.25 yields 0.2 AA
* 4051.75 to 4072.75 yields 0.7 AA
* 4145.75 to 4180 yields 0.4 AA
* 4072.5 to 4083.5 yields 0.4 AA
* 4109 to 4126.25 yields 0.4 AA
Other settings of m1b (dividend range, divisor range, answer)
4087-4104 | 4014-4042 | 0.92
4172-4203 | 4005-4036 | 0.97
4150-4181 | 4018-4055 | 0.97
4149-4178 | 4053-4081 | 1.02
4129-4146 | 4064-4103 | 1.02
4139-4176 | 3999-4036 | 0.99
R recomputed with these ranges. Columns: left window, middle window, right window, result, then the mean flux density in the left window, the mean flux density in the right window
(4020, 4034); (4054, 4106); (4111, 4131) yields 1.98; 8.75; 8.51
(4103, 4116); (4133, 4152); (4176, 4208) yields -0.97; 7.93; 8.55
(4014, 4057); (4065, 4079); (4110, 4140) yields 0.54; 8.81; 8.53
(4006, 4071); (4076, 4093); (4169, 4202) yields -0.22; 8.67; 8.47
